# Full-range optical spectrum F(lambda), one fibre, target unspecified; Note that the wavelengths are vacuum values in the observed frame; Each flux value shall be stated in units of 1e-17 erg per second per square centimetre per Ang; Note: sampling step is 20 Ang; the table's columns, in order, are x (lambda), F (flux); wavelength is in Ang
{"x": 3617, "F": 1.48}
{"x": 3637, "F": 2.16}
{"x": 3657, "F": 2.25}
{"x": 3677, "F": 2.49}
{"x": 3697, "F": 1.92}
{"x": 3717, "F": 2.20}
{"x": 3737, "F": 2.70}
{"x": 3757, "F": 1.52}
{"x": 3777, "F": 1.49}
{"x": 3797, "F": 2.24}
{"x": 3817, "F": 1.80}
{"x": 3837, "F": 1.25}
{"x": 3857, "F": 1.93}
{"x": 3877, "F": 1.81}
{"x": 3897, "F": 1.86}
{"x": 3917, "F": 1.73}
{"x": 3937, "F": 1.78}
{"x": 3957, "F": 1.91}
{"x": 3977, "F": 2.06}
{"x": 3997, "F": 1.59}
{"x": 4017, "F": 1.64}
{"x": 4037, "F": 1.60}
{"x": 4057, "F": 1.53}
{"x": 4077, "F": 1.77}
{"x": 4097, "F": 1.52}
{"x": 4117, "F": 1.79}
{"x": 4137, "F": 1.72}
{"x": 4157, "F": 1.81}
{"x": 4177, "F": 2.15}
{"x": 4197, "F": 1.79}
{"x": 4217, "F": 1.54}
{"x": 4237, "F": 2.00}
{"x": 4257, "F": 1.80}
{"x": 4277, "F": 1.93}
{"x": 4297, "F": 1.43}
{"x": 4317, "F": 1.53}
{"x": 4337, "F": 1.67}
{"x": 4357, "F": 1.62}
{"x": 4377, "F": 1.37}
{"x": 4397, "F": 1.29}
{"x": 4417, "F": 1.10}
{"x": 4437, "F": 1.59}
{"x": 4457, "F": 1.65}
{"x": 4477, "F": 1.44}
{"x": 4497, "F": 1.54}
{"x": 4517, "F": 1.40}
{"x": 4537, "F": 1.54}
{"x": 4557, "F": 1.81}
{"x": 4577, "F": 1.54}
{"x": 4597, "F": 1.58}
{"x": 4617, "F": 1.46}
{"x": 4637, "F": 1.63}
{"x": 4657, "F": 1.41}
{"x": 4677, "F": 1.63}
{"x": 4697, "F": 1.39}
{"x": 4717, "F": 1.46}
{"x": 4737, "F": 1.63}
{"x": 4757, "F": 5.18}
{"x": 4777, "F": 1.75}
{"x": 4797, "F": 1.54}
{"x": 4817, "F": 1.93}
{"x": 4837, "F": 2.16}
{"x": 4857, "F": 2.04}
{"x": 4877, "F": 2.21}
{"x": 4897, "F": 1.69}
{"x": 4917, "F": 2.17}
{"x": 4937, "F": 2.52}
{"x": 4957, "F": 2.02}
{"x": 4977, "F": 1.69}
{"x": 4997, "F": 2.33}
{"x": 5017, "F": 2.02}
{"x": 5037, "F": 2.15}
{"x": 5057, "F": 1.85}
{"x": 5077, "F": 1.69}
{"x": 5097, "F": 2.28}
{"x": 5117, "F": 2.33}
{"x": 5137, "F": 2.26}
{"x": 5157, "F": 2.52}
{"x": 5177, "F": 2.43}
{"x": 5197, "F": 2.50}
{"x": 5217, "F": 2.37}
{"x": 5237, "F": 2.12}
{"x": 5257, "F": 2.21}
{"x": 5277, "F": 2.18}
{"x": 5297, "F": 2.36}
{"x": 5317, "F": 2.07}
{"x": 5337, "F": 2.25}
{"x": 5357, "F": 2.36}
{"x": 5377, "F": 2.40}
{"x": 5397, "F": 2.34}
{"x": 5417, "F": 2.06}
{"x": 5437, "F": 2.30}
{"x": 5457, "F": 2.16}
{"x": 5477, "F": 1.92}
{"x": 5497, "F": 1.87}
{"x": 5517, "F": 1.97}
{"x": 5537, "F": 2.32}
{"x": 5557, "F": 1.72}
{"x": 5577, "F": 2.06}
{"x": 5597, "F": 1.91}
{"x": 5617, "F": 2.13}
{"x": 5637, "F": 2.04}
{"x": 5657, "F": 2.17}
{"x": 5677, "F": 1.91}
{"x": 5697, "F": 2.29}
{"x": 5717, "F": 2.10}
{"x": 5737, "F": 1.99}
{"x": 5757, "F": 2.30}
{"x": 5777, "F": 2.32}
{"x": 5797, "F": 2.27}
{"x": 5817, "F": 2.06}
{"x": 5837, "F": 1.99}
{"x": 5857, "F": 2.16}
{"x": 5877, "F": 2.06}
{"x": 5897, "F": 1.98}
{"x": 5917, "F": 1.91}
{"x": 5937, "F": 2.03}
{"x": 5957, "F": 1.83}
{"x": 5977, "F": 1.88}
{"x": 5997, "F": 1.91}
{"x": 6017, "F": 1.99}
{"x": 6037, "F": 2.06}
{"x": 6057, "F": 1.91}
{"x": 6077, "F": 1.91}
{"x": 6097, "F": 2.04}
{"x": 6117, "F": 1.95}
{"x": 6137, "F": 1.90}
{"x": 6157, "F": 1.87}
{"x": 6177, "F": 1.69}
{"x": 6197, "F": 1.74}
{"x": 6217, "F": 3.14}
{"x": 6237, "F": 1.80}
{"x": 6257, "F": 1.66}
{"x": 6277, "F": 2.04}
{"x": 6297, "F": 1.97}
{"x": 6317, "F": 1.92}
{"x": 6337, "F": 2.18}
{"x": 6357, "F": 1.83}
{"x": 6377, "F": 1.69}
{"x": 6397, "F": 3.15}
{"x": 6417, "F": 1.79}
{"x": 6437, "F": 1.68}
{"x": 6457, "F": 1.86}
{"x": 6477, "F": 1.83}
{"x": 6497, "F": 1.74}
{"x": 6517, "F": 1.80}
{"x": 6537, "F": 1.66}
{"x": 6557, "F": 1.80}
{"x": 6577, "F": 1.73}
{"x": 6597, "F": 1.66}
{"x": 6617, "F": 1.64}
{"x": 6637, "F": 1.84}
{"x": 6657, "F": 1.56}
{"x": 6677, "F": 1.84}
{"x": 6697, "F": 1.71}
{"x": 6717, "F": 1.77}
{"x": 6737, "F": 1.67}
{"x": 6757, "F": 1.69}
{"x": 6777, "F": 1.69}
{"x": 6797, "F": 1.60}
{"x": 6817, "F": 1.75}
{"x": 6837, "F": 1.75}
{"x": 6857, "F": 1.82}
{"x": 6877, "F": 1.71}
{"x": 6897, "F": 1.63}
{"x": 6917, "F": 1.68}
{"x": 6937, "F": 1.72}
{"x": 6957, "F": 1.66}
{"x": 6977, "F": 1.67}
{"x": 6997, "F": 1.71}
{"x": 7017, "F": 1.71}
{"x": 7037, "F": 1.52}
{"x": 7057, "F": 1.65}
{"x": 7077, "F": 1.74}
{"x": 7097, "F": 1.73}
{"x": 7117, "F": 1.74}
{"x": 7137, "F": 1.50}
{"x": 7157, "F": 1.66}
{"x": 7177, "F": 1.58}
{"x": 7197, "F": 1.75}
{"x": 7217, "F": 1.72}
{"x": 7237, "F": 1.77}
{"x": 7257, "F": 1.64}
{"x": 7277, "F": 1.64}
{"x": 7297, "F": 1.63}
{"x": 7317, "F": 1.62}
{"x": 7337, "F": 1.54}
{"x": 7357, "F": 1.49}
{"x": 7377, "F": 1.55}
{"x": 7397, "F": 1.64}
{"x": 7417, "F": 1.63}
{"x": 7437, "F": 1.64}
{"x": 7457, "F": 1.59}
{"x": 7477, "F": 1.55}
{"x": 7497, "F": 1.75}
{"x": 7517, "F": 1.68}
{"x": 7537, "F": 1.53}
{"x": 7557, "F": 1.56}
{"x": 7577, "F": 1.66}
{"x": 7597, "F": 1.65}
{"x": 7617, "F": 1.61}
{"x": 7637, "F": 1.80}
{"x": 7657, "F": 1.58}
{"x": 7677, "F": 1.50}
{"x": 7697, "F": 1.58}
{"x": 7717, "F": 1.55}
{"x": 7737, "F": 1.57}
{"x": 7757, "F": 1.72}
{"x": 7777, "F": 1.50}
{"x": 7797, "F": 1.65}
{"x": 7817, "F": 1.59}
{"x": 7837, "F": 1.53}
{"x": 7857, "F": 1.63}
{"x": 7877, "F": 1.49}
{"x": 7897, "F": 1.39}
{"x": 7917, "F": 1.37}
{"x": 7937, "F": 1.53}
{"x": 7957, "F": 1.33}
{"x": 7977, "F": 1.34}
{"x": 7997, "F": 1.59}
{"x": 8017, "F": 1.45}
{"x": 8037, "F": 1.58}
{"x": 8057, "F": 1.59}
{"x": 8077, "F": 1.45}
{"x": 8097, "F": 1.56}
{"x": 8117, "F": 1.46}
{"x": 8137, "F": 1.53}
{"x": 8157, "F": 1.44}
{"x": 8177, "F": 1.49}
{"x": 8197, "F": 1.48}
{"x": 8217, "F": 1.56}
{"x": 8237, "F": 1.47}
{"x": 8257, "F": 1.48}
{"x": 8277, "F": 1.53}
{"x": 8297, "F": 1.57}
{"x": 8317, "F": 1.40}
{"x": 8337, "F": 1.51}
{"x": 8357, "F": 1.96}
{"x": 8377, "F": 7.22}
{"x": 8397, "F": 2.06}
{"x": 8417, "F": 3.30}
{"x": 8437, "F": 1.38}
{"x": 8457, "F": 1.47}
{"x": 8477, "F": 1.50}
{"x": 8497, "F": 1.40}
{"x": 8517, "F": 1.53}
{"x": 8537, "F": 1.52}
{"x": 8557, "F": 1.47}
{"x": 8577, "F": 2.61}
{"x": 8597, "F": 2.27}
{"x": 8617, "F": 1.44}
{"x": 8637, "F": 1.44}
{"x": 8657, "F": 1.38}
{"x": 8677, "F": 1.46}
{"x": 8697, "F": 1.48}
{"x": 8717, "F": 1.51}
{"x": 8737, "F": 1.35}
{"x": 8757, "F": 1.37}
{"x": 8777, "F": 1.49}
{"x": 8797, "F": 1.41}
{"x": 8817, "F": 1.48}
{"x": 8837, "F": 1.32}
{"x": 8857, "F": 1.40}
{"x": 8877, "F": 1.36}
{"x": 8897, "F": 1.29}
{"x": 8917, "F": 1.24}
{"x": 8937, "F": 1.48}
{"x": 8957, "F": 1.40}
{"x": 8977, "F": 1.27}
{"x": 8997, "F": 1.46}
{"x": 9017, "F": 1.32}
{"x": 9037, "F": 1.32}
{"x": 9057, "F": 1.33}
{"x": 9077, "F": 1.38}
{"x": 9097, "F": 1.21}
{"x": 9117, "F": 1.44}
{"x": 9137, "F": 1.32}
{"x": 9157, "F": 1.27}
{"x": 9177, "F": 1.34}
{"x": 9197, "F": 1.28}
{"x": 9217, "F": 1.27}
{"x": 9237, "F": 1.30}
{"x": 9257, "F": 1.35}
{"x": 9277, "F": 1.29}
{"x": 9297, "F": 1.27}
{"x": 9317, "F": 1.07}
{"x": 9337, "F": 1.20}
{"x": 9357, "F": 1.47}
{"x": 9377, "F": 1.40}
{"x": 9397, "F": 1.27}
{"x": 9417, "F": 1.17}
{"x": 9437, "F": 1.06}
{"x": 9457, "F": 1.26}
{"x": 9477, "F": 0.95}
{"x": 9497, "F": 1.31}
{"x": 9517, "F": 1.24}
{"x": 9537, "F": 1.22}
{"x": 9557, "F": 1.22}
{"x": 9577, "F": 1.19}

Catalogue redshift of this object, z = 0.277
